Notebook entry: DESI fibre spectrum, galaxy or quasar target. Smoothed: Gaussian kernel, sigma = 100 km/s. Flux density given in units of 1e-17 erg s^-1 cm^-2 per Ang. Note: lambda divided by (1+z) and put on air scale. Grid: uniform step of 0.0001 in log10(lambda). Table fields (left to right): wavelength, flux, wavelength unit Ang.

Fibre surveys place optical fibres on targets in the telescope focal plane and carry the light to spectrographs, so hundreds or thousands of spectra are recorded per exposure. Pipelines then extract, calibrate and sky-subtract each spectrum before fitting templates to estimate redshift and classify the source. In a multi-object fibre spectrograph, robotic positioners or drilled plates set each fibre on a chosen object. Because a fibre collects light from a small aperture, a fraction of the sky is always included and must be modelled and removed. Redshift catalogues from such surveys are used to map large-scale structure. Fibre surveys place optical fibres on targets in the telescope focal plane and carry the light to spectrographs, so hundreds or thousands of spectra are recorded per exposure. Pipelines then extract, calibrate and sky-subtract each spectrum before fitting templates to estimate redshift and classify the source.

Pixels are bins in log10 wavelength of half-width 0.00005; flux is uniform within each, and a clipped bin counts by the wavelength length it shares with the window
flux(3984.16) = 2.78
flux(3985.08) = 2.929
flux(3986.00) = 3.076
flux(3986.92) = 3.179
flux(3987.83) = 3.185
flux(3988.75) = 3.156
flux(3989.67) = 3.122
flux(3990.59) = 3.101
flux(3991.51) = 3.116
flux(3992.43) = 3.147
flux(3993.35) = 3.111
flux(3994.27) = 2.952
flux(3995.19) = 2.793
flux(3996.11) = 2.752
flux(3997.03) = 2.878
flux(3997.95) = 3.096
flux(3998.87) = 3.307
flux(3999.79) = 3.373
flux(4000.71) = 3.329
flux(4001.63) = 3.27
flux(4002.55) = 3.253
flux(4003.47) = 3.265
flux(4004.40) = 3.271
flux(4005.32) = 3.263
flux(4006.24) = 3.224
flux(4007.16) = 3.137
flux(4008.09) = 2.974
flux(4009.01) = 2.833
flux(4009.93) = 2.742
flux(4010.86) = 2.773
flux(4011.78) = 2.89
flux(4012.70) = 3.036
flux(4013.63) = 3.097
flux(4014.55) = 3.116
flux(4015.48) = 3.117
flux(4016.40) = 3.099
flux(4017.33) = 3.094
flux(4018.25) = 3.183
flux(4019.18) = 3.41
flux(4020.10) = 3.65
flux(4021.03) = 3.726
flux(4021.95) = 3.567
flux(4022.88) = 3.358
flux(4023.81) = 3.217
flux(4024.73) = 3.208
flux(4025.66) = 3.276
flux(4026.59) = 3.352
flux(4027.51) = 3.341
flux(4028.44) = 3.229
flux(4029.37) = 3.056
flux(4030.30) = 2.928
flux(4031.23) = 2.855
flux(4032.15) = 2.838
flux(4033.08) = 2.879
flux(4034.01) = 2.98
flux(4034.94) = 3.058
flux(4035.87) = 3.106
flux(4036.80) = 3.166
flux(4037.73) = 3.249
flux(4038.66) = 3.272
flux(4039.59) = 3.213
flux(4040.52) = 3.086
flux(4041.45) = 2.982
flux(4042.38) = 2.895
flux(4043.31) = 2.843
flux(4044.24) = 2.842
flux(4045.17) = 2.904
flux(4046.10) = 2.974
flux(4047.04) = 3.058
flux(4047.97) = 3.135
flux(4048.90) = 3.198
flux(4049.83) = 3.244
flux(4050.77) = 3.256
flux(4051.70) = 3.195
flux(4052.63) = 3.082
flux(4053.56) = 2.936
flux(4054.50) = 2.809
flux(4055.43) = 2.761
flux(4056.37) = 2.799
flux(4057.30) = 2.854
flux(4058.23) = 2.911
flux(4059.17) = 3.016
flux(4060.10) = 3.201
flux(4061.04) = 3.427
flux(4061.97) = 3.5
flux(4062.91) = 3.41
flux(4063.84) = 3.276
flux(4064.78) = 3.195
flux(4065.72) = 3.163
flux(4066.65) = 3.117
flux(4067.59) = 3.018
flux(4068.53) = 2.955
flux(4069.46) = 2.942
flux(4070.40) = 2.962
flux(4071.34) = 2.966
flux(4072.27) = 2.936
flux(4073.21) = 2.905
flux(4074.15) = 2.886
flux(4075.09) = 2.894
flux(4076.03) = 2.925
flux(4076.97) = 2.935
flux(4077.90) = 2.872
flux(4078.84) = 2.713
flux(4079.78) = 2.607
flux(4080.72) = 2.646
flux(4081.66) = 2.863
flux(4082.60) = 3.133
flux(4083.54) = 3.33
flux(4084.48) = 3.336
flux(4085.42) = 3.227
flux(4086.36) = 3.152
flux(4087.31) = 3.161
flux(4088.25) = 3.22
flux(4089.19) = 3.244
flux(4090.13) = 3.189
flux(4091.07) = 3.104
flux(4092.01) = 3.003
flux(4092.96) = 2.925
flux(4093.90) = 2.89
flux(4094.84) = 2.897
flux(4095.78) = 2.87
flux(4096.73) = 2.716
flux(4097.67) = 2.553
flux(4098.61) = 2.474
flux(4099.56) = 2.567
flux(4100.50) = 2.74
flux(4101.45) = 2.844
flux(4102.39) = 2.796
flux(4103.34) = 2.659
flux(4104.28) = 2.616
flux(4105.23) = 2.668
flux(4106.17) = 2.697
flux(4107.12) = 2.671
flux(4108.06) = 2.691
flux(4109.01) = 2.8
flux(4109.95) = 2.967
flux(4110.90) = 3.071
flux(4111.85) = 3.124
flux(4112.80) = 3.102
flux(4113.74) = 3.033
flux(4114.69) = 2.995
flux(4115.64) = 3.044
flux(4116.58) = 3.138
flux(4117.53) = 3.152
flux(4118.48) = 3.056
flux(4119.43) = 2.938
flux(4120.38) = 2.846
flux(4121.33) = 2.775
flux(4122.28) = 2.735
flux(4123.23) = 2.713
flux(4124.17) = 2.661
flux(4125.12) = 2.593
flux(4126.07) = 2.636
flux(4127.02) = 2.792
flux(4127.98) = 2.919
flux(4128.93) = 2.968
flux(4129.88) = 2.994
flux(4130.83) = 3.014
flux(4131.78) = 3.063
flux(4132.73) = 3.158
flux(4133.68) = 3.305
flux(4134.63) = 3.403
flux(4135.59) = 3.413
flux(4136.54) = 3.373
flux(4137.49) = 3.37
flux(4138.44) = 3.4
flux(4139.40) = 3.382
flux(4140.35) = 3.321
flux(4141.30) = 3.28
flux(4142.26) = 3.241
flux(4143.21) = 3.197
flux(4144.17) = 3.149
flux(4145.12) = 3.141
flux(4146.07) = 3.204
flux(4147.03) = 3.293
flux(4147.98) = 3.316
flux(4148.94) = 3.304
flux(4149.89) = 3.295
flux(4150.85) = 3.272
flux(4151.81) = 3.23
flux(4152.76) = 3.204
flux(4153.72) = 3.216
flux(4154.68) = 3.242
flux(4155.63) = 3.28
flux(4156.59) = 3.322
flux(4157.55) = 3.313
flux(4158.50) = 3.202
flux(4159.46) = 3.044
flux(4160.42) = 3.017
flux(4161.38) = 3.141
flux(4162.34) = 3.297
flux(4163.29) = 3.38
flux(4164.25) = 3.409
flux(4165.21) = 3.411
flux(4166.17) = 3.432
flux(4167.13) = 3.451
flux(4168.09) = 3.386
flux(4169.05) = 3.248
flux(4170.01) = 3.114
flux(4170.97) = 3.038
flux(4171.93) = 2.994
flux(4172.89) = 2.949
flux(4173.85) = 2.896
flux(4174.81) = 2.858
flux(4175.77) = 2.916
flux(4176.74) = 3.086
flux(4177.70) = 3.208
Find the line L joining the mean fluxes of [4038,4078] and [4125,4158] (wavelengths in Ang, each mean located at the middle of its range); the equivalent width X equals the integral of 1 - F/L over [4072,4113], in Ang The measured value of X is 2.7 Ang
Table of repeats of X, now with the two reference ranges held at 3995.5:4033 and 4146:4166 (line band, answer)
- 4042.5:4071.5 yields 1.1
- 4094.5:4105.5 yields 1.8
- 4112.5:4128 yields 1.7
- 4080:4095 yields 0.6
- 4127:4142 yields 0.2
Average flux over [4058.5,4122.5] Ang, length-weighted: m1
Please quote 2.96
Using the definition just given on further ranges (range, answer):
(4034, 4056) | 3.05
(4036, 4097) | 3.04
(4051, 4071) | 3.07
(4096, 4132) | 2.84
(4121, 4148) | 3.1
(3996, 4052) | 3.13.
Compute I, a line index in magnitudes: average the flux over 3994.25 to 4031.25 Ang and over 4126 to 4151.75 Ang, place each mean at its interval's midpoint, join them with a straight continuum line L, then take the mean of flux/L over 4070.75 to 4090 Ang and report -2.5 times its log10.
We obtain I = 0.06 mag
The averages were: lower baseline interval 3.16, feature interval 3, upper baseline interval 3.2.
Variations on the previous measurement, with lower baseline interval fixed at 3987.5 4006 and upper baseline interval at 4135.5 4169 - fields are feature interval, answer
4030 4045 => 0.06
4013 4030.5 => -0.04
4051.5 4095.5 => 0.06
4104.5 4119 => 0.11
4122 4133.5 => 0.14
